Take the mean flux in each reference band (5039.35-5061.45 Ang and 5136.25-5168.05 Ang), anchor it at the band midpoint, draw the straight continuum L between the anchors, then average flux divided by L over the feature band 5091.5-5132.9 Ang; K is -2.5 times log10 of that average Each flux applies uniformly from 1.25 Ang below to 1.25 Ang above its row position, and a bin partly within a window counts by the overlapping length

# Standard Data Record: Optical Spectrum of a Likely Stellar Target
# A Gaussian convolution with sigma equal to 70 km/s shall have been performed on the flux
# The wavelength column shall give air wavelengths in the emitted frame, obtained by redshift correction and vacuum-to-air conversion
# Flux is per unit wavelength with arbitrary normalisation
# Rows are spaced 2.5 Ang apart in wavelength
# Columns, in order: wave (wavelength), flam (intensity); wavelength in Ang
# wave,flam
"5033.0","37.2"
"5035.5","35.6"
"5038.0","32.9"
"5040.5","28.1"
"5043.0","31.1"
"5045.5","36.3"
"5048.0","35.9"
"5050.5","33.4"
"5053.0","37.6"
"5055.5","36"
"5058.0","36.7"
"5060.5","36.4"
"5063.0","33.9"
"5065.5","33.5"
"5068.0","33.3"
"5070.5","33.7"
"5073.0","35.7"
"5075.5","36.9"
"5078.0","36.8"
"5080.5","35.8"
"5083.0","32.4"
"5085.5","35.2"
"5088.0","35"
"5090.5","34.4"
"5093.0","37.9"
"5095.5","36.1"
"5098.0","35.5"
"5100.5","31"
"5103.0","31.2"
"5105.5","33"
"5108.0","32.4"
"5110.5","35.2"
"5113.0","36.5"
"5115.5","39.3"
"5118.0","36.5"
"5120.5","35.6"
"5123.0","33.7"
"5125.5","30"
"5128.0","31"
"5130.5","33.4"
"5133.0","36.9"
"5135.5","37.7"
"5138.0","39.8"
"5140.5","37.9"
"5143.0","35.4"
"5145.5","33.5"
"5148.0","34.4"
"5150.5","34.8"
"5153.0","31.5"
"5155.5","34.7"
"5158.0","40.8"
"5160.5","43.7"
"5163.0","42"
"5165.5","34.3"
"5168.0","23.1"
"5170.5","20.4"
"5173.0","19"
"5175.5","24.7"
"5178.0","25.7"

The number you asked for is 0.04 mag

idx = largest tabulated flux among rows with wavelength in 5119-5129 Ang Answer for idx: 35.6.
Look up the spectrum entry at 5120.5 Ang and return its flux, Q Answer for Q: 35.6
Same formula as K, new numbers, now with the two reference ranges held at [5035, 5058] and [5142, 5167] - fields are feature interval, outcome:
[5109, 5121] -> -0.03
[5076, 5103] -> 0.01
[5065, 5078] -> -0.01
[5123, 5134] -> 0.10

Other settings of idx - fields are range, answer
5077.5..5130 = 39.3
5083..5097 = 37.9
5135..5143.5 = 39.8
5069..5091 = 36.9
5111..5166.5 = 43.7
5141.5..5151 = 35.4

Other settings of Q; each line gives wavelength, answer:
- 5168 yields 23.1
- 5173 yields 19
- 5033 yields 37.2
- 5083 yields 32.4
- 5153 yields 31.5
